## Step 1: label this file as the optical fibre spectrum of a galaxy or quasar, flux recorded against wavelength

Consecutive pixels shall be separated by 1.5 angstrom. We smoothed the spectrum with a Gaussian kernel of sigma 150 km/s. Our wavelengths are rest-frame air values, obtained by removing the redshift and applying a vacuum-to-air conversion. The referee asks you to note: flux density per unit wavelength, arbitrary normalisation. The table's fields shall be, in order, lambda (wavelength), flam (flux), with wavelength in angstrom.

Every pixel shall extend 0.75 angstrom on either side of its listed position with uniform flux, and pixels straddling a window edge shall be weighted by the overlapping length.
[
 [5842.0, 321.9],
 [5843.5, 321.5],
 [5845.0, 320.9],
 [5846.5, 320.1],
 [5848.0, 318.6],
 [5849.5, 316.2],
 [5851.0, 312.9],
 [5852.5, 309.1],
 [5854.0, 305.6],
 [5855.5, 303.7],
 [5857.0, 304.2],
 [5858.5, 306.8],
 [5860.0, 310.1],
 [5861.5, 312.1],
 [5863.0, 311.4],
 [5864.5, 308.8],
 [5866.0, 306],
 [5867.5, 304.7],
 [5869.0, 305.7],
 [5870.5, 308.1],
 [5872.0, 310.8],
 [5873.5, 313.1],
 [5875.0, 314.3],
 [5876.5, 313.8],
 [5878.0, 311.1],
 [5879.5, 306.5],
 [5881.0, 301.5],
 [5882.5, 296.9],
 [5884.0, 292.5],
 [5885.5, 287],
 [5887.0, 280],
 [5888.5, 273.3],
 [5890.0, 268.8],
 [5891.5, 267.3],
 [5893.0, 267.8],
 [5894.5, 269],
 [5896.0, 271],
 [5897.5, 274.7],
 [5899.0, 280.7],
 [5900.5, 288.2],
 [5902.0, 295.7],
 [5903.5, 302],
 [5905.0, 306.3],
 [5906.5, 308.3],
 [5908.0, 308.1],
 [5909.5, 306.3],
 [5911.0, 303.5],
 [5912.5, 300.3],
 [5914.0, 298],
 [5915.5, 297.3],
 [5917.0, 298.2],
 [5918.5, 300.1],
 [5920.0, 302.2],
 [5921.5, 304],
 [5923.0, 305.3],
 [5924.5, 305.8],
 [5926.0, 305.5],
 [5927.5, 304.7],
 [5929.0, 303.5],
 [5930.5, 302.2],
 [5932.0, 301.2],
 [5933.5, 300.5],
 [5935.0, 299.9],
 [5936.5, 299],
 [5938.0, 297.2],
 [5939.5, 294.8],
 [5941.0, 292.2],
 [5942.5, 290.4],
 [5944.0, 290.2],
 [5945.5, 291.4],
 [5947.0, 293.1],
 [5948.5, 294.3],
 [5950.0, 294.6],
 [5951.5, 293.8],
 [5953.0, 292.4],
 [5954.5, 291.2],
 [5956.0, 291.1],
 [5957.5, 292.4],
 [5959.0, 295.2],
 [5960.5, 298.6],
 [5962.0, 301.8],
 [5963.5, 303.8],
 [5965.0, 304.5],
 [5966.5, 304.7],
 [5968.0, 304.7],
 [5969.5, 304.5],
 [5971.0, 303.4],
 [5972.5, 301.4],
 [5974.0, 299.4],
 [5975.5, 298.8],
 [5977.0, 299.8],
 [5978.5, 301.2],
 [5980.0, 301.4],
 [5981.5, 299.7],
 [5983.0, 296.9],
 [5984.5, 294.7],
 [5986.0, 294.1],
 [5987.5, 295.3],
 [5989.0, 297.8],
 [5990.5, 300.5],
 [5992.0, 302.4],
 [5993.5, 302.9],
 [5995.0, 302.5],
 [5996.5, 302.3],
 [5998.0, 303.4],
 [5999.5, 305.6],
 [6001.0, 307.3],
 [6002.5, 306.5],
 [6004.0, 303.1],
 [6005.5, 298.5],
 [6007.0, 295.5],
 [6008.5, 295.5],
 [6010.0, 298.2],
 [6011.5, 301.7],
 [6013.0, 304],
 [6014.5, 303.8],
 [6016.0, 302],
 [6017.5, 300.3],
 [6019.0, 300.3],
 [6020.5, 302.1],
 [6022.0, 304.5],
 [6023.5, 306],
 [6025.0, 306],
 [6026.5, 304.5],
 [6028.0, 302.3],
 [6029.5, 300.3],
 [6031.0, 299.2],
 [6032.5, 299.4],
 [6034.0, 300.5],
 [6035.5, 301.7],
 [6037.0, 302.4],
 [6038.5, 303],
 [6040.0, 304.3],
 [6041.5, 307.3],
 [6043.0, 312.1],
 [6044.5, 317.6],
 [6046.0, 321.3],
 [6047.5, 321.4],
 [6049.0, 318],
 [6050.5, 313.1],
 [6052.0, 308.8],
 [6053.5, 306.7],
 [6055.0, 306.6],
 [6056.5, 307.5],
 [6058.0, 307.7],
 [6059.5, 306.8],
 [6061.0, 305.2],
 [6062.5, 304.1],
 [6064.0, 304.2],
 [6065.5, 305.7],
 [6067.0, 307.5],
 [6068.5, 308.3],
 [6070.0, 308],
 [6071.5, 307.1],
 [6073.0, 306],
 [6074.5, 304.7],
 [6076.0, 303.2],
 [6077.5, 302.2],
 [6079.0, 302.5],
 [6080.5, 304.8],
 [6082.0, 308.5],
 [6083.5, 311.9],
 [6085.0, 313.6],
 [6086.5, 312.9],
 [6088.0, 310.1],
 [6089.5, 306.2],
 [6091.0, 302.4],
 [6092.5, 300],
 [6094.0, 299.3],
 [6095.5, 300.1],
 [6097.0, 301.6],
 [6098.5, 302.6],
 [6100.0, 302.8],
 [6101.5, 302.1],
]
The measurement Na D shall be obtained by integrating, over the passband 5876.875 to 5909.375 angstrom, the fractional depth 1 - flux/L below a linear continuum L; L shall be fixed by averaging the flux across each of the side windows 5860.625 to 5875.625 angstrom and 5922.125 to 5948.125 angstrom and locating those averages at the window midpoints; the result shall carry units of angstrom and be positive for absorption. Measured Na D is 1.7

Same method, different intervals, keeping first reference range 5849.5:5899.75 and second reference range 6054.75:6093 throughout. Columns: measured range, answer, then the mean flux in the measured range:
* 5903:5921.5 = -0.2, 303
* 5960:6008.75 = 0.2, 301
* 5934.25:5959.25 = 0.6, 294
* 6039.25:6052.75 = -0.4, 314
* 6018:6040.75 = 0.2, 302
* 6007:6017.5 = 0.1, 300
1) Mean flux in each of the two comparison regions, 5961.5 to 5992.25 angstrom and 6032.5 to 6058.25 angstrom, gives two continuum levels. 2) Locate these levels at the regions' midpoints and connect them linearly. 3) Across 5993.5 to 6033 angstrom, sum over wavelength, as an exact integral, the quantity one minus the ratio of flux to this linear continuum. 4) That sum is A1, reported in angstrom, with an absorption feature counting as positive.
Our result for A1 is 0.4 angstrom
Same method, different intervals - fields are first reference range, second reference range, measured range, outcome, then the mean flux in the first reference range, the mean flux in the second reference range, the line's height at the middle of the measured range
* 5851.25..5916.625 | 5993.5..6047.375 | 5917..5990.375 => 0.56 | 298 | 304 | 301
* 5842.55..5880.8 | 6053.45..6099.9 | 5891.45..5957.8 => 3.02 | 311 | 306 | 309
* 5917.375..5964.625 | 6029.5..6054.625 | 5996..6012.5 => 0.15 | 298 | 308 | 304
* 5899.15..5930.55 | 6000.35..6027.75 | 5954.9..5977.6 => 0.14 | 302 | 302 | 302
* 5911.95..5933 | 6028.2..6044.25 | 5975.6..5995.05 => 0.24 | 302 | 303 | 303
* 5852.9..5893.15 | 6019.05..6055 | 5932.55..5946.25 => 0.35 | 300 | 307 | 303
